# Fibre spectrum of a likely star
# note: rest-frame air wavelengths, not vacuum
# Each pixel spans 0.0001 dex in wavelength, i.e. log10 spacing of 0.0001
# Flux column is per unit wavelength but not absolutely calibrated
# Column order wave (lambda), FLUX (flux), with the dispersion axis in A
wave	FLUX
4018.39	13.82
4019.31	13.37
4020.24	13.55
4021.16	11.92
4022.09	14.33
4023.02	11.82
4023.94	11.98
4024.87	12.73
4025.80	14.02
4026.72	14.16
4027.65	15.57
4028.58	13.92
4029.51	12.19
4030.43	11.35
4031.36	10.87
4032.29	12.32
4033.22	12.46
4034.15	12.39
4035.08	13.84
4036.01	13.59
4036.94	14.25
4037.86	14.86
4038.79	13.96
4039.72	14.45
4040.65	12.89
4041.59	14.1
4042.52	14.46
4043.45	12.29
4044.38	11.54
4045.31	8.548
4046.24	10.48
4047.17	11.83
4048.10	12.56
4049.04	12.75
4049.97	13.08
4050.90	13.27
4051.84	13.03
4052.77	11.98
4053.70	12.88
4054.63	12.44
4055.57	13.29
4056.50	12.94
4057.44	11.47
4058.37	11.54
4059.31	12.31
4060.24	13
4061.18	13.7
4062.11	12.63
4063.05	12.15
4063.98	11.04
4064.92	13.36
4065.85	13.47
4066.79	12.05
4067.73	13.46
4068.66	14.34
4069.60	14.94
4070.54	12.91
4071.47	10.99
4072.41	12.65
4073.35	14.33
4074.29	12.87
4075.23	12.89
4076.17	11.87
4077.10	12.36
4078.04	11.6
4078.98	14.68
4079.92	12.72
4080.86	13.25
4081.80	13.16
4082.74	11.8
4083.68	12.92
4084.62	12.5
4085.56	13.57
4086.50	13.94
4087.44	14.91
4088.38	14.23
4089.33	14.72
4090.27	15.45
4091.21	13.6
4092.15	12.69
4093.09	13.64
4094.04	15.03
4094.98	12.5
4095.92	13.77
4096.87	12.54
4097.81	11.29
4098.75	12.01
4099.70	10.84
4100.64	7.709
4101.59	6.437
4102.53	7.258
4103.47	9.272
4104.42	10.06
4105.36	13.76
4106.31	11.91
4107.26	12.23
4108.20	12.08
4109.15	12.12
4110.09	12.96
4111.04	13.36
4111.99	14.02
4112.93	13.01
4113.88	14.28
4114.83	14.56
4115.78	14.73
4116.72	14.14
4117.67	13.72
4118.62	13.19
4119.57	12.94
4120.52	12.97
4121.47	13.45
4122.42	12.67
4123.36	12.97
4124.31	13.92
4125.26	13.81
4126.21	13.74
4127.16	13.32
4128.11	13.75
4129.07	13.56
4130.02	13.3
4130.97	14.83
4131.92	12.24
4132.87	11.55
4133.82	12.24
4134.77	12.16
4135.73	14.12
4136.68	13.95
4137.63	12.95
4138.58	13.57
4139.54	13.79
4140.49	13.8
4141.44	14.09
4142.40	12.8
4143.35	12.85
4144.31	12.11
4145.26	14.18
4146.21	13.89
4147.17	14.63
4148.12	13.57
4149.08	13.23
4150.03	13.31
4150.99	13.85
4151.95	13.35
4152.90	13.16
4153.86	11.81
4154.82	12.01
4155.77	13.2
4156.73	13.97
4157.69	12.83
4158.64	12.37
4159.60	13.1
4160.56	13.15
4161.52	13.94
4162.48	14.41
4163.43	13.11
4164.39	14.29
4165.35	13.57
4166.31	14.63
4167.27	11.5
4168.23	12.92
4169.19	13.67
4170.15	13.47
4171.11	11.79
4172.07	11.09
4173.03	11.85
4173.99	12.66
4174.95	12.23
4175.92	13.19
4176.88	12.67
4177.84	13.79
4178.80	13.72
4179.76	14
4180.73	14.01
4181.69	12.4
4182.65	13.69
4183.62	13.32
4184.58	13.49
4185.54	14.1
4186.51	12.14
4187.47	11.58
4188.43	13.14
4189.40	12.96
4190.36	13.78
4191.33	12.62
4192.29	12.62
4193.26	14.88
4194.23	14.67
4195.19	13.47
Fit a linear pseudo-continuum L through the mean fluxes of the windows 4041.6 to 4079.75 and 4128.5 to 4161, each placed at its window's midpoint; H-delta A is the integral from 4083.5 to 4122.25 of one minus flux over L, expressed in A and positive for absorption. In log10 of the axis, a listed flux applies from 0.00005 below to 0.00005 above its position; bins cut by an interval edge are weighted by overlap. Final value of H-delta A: 0.7 A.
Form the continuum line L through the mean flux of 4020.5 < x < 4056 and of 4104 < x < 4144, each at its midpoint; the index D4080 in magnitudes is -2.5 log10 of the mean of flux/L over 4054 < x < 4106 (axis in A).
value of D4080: 0.04 mag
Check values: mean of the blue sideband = 12.9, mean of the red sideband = 13.2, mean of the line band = 12.6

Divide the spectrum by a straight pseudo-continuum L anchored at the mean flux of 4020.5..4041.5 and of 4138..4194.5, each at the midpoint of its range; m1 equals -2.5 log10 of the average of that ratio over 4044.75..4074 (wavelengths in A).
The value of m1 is 0.05 mag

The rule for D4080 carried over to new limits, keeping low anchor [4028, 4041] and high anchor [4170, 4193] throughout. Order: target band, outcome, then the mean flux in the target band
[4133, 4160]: -0.020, 13.2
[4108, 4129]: -0.036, 13.5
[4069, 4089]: -0.004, 13.1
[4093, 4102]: 0.136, 11.5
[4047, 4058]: 0.039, 12.6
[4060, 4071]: 0.000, 13.1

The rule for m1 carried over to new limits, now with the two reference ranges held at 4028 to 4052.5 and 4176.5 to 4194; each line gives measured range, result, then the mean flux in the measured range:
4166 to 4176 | 0.06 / 12.6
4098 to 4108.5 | 0.25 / 10.3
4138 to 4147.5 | -0.03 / 13.5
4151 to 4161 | 0.02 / 12.9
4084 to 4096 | -0.08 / 13.9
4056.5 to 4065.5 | 0.04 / 12.4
